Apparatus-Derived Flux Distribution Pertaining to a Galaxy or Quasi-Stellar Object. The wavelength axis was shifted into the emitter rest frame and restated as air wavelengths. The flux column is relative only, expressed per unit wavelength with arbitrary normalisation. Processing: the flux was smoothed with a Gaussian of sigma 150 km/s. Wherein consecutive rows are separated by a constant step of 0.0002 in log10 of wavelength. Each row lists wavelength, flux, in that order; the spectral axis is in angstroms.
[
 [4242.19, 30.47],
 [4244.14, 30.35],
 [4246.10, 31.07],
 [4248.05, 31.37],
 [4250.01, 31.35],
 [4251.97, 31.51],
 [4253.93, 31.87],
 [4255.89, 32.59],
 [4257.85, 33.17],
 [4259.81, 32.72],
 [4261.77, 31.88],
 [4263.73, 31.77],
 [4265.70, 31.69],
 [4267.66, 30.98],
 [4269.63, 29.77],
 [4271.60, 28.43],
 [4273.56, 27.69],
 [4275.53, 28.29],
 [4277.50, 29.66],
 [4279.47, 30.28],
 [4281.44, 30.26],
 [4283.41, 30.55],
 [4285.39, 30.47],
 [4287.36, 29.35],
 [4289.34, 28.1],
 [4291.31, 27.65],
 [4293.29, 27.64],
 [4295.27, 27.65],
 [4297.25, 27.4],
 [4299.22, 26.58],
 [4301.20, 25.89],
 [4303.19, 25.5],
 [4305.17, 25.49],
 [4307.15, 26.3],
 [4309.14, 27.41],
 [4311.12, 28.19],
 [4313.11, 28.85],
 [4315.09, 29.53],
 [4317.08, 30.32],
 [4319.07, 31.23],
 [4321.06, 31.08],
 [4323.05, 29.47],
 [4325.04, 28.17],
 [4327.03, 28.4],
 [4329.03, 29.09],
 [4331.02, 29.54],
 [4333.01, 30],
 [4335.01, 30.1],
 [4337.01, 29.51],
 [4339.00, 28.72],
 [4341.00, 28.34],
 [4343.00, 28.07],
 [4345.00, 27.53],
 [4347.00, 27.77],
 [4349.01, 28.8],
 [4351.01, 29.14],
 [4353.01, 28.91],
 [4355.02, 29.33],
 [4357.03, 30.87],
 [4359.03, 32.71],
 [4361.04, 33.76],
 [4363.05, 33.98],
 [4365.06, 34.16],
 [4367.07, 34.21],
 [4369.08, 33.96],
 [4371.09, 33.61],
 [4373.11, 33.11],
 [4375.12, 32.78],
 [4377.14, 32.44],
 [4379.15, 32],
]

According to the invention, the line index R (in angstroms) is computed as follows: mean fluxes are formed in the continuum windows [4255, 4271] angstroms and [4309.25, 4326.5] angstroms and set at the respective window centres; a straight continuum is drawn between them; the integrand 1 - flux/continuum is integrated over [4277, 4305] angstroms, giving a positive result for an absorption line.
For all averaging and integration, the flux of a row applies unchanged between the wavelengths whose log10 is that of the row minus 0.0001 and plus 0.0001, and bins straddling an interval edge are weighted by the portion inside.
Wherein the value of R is 2.1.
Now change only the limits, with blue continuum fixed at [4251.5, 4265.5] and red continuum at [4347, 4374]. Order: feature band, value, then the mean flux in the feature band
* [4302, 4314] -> 1.9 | 26.9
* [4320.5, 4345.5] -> 2.3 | 29.1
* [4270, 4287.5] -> 1.5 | 29.5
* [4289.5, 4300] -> 1.5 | 27.5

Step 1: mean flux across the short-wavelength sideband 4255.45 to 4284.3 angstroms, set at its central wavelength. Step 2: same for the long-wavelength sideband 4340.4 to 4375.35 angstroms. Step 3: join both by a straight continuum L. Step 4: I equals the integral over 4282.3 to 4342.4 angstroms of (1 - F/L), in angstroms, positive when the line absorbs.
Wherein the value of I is 4.54 angstroms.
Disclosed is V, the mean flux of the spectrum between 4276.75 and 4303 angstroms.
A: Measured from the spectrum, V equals 28.5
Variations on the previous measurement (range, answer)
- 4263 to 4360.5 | 29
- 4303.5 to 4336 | 28.9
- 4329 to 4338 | 29.7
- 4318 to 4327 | 29.8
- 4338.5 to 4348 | 28.1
